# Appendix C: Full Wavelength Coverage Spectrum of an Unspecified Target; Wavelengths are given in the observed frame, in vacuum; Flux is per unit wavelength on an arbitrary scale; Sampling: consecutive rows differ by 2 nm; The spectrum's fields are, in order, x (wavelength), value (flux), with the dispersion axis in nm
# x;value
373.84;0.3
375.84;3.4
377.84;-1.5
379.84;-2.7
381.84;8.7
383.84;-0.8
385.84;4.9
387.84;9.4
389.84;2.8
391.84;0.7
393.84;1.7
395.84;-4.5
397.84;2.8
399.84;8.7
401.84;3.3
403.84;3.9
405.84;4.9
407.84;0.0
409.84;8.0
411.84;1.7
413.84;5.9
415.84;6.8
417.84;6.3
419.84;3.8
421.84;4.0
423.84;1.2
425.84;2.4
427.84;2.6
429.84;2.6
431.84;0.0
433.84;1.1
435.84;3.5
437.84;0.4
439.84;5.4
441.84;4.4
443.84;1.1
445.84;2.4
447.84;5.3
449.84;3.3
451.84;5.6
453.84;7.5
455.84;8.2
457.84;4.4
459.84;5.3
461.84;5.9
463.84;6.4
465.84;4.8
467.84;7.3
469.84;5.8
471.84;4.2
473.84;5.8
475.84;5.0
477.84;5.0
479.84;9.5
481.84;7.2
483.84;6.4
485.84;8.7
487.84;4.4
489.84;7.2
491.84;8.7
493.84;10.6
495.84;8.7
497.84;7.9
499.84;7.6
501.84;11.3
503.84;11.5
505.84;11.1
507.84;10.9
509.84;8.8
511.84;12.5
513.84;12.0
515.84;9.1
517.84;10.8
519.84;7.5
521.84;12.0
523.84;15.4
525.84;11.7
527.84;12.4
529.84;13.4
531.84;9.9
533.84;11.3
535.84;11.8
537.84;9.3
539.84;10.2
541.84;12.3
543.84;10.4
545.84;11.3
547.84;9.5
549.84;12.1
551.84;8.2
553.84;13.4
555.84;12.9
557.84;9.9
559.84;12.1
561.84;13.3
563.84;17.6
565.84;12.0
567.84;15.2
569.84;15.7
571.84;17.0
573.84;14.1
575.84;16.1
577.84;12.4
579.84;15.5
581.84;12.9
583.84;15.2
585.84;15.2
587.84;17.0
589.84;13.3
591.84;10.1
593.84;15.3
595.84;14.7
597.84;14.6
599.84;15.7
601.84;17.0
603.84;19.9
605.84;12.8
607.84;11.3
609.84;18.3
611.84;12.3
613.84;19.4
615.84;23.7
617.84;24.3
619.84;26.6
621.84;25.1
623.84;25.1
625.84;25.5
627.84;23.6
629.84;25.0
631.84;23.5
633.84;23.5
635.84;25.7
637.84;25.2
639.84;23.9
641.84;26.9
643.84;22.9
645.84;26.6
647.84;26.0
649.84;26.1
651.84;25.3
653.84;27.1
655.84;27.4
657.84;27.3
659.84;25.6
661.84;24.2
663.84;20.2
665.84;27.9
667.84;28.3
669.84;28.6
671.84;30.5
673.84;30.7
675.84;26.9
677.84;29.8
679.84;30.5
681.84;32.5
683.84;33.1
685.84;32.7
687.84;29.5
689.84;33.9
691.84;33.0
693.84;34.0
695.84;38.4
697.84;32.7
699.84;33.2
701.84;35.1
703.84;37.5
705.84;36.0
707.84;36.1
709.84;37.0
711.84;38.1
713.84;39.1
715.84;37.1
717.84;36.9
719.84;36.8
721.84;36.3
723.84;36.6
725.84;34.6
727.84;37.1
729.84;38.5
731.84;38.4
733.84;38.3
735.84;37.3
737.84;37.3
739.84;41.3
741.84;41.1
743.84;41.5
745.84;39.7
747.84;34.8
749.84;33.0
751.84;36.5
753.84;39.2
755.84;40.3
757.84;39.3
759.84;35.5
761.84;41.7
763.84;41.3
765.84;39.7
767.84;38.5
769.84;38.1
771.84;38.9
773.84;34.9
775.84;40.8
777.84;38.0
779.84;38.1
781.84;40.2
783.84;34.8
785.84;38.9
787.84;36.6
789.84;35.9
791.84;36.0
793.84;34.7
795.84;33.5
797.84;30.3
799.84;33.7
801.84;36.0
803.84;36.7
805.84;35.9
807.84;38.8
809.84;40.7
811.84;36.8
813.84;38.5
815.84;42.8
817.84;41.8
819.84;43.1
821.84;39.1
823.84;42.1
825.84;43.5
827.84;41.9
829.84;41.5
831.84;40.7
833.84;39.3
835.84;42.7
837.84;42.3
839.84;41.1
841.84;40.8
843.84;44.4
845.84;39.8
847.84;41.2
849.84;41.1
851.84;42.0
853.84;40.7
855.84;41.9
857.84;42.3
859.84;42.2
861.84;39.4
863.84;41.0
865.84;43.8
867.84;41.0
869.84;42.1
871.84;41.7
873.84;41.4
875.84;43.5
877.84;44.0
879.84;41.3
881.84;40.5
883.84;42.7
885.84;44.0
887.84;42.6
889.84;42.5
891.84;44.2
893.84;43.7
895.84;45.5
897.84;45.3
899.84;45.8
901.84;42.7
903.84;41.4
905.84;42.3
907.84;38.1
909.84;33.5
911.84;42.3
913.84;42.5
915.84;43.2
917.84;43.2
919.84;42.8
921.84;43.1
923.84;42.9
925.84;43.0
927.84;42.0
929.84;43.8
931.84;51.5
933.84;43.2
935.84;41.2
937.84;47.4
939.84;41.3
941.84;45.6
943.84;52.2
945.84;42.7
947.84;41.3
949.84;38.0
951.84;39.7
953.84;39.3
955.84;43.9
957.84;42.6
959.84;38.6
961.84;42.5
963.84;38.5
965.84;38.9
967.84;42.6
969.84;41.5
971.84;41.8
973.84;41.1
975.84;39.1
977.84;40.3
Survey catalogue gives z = 0.542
